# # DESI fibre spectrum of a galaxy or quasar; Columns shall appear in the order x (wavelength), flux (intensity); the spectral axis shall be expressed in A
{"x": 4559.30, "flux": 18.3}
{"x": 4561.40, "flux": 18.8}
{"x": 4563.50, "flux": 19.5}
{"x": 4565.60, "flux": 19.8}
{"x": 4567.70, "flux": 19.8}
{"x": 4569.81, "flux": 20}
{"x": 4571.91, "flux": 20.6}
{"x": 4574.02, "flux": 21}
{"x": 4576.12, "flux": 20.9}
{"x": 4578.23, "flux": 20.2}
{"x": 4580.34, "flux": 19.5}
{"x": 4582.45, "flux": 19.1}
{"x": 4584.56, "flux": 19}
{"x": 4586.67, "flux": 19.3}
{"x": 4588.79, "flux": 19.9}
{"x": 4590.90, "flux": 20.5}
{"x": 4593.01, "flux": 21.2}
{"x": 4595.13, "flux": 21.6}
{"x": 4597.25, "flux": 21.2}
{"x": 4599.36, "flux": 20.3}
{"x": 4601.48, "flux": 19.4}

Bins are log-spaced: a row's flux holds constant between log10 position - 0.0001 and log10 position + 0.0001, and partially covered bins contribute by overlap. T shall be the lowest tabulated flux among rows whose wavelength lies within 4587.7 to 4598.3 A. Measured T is 19.9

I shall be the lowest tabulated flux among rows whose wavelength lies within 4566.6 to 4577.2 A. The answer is 19.8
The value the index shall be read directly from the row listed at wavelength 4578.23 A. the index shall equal 20.2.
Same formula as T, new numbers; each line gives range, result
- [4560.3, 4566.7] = 18.8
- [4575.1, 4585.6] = 19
